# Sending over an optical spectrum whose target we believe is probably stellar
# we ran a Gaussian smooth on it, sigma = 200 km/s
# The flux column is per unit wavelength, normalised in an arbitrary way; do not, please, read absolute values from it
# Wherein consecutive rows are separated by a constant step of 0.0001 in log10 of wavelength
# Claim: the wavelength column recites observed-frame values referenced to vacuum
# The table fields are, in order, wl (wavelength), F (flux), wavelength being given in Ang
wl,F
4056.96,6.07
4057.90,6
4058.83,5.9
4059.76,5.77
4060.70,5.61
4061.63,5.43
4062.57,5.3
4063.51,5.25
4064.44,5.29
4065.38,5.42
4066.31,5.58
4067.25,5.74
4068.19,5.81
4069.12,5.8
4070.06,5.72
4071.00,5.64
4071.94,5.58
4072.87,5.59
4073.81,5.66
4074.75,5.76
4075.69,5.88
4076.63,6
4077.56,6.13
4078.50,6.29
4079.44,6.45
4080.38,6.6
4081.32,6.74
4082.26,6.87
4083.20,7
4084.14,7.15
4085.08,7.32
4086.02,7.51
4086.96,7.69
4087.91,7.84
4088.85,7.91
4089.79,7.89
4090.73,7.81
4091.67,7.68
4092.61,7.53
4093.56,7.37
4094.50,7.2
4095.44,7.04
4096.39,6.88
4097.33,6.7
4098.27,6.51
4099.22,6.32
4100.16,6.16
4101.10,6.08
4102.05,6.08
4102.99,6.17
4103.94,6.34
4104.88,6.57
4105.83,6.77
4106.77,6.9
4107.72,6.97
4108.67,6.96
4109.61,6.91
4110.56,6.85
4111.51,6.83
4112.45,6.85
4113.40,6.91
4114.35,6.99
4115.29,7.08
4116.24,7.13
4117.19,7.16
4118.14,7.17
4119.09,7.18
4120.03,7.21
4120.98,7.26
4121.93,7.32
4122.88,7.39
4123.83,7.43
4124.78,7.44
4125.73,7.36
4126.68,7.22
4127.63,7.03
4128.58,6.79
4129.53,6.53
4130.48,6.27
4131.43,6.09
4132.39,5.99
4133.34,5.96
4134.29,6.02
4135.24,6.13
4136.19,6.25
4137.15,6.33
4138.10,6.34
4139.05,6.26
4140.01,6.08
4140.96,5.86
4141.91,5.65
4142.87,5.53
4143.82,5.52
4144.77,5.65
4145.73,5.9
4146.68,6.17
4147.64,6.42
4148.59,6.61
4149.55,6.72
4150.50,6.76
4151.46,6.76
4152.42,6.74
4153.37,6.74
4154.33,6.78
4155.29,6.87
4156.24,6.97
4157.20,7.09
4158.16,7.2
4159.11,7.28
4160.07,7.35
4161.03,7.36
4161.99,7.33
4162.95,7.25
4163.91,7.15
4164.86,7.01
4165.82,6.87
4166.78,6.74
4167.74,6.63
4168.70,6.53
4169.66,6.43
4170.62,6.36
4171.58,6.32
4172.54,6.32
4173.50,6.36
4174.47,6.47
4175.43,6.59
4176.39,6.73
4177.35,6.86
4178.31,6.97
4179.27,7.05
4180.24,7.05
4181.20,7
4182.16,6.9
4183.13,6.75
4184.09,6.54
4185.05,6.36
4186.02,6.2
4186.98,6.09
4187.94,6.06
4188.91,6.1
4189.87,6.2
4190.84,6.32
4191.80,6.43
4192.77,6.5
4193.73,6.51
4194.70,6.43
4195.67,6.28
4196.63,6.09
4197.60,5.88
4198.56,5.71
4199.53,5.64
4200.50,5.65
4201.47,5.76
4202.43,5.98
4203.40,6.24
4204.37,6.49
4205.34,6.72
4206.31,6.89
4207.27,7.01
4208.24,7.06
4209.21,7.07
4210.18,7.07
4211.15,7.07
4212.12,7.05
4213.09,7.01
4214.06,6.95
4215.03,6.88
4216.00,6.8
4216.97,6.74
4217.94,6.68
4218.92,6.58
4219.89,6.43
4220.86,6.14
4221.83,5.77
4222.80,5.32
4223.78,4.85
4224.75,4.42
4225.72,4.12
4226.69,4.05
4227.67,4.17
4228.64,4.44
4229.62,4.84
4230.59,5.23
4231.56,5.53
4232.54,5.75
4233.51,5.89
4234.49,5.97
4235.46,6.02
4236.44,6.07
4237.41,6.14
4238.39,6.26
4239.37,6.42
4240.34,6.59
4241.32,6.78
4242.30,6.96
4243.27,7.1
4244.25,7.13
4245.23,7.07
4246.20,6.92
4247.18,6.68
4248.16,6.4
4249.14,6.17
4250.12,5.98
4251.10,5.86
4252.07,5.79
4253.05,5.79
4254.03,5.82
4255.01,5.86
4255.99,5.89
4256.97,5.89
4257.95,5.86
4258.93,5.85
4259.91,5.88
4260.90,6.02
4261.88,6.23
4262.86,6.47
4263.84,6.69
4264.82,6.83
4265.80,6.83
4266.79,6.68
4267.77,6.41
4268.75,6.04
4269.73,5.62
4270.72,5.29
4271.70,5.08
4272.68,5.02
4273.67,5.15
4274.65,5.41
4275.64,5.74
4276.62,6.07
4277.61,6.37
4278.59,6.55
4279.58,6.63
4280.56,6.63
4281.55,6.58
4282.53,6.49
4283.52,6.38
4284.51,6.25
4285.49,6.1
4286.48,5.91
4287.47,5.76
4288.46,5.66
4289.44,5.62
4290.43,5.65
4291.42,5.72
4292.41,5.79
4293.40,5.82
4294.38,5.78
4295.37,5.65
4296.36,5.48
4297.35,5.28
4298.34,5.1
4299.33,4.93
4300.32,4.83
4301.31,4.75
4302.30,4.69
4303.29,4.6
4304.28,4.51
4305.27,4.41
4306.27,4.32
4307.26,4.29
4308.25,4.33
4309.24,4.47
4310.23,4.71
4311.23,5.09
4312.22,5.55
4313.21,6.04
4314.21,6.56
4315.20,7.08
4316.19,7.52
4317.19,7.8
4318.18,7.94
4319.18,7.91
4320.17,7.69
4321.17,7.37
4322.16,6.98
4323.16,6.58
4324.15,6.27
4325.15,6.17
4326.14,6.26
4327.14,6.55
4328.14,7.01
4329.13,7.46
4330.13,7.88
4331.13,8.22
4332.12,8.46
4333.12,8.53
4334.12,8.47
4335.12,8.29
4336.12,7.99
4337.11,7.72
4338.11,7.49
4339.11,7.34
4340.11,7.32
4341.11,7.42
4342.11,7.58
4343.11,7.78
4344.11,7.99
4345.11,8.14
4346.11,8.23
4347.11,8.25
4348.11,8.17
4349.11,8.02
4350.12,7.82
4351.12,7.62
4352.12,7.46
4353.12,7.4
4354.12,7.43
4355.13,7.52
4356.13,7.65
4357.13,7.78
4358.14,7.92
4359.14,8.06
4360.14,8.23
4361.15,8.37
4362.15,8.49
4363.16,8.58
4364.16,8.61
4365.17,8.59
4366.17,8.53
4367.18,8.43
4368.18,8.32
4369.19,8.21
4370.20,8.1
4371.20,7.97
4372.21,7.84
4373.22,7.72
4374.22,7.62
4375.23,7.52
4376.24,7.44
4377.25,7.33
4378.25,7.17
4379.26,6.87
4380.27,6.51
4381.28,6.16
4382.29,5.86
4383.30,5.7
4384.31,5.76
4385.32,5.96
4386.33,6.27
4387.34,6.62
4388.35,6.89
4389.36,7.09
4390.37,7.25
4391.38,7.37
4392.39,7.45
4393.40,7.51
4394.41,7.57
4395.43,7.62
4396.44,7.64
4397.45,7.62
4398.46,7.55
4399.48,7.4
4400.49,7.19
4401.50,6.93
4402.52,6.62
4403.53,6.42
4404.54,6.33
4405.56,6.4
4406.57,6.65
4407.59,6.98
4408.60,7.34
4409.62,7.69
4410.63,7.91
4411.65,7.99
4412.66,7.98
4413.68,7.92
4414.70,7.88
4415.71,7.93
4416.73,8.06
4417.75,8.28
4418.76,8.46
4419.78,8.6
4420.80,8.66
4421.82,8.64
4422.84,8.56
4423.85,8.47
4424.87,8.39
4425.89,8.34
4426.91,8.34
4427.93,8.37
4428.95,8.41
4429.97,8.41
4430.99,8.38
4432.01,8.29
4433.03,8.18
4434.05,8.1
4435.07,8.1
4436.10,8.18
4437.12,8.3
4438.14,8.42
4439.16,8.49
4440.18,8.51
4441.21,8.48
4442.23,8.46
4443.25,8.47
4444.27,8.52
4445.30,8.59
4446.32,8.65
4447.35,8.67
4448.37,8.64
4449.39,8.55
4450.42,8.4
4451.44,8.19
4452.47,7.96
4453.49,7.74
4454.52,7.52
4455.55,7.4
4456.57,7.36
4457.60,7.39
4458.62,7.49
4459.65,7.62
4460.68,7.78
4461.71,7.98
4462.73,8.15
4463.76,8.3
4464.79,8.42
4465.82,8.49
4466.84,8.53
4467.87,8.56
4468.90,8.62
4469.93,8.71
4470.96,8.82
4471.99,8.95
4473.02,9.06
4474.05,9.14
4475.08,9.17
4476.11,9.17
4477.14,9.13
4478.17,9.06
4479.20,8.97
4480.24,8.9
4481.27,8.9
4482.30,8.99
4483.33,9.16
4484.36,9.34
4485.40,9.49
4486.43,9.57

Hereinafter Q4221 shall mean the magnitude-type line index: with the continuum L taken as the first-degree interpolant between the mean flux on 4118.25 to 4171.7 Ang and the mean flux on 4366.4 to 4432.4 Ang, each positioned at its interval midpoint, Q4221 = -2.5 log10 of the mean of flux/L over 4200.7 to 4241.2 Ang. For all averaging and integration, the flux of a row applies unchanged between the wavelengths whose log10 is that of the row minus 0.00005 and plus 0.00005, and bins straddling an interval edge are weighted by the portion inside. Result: 0.14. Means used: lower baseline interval 6.66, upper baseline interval 7.53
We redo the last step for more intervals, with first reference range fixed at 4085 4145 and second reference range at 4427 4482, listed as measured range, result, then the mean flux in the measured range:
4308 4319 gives 0.24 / 6.19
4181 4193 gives 0.12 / 6.4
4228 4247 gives 0.20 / 6.16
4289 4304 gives 0.40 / 5.3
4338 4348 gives 0.01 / 7.78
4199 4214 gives 0.10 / 6.59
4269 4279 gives 0.32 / 5.63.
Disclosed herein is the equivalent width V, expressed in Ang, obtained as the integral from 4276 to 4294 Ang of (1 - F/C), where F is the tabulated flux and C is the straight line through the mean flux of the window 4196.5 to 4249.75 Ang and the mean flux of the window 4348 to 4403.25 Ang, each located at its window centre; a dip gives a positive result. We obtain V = 1.57 Ang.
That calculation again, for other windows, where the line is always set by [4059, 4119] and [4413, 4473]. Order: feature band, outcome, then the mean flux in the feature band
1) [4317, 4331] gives 1.0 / 7.15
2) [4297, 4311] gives 5.4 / 4.66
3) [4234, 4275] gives 6.6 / 6.17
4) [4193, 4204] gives 1.6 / 6.03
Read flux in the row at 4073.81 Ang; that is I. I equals 5.66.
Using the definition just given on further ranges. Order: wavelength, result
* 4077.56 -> 6.13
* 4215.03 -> 6.88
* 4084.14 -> 7.15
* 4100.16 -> 6.16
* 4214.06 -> 6.95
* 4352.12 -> 7.46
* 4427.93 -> 8.37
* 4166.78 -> 6.74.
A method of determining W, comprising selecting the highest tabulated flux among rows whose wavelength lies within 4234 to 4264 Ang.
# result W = 7.13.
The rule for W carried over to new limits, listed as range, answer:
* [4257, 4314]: 6.83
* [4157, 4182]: 7.36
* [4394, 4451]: 8.67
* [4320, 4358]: 8.53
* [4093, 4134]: 7.44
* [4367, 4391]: 8.43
